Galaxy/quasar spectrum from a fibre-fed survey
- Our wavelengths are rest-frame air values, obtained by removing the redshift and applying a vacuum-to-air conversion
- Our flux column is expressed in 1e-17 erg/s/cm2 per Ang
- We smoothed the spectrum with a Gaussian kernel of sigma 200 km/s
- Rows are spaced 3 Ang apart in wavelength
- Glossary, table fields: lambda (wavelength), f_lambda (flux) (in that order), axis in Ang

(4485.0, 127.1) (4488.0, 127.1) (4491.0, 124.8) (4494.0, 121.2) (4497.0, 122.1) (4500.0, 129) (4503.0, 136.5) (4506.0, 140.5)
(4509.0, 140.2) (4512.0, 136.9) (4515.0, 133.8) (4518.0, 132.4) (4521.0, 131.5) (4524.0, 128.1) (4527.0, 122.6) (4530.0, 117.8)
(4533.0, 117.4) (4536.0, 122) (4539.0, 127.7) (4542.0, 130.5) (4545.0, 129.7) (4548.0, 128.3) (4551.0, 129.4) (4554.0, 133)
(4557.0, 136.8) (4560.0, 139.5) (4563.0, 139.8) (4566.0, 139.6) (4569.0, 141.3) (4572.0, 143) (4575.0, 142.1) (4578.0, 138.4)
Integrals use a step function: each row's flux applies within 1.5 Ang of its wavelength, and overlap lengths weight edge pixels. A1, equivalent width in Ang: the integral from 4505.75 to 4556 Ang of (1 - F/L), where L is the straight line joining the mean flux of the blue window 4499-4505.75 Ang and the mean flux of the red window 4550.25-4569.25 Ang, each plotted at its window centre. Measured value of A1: 2.4 Ang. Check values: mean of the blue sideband 134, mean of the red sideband 137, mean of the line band 129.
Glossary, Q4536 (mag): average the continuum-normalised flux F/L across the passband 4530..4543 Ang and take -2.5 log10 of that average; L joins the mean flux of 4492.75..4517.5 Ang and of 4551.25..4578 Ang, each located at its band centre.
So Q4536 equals 0.105 mag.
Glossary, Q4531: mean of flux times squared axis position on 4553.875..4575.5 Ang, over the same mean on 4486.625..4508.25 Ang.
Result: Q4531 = 1.11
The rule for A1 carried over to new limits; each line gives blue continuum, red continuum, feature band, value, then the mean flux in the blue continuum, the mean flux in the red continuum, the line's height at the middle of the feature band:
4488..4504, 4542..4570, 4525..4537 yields 1.02 Ang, 126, 135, 131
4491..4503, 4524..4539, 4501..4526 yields -2.20 Ang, 126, 122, 124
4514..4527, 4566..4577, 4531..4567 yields 1.55 Ang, 130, 142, 137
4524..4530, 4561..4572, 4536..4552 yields 0.24 Ang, 123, 141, 130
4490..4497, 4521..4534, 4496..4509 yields -1.13 Ang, 123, 123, 123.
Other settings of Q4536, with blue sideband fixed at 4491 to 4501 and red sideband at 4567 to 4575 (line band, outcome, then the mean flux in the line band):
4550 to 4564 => 0.02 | 136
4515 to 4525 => -0.01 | 131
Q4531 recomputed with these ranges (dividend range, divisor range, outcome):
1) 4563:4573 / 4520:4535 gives 1.17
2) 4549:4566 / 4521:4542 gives 1.11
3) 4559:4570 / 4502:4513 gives 1.04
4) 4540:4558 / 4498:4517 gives 0.98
